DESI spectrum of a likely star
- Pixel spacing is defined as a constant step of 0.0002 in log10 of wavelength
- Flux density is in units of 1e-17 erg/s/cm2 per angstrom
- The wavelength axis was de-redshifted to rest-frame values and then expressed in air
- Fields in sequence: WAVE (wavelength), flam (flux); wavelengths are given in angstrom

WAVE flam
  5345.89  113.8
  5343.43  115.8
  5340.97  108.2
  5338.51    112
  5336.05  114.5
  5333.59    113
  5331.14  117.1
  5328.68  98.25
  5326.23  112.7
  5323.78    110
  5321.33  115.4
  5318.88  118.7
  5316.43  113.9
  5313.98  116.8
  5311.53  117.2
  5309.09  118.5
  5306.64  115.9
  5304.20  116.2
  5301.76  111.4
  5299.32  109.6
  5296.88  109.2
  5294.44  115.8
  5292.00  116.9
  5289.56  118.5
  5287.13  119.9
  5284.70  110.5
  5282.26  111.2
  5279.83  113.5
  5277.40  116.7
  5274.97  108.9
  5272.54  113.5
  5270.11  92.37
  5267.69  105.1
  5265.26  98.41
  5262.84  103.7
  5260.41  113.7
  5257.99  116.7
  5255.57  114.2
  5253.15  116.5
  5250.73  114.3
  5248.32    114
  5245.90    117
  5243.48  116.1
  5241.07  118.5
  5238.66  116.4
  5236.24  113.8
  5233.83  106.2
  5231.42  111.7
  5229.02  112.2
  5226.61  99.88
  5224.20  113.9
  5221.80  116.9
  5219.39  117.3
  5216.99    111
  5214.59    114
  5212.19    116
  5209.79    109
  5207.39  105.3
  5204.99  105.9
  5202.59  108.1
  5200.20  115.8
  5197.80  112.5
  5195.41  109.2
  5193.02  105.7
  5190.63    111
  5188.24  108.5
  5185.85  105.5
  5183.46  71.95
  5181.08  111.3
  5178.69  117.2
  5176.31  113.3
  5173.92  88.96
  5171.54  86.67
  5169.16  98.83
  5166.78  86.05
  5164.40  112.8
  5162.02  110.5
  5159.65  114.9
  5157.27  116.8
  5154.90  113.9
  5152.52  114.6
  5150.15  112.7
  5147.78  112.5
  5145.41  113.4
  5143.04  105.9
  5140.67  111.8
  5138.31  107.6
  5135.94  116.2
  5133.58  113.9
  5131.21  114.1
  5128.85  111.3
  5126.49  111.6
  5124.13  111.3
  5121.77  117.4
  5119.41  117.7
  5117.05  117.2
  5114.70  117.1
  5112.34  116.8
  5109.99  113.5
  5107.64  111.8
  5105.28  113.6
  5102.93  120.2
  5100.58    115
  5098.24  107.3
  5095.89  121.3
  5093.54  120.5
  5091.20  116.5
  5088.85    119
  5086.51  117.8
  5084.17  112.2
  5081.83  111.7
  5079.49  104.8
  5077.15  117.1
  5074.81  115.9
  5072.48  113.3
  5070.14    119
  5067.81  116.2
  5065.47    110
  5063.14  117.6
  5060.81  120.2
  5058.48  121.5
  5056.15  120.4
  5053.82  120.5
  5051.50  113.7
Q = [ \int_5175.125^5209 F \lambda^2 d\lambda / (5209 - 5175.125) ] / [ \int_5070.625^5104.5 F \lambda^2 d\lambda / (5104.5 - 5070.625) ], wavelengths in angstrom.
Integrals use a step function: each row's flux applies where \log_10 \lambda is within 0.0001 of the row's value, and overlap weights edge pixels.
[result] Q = 0.97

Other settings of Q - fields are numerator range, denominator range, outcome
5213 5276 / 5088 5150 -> 1.02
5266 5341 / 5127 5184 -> 1.11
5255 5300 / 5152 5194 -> 1.10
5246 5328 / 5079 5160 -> 1.05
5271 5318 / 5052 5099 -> 1.07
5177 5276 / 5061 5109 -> 1.01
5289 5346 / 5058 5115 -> 1.08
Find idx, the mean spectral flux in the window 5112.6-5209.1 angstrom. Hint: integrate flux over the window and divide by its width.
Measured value 109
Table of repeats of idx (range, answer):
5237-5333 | 113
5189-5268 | 112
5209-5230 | 112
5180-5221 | 108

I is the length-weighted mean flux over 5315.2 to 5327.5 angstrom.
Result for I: 114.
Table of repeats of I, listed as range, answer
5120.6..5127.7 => 113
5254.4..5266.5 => 109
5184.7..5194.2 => 108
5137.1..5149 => 110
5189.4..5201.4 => 111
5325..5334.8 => 110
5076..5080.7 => 111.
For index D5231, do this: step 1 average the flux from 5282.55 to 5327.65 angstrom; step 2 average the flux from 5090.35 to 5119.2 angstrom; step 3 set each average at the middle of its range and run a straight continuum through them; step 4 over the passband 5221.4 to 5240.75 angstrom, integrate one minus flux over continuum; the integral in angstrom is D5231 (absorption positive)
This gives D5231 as 0.6 angstrom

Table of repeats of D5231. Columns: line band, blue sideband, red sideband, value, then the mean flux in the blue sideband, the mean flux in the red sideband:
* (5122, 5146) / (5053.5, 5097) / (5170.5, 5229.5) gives 0.08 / 117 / 107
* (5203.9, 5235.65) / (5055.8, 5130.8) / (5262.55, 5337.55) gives 0.74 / 115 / 112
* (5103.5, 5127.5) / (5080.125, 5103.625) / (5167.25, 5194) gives -0.64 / 116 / 101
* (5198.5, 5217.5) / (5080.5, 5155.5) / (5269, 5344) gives 0.50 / 114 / 113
